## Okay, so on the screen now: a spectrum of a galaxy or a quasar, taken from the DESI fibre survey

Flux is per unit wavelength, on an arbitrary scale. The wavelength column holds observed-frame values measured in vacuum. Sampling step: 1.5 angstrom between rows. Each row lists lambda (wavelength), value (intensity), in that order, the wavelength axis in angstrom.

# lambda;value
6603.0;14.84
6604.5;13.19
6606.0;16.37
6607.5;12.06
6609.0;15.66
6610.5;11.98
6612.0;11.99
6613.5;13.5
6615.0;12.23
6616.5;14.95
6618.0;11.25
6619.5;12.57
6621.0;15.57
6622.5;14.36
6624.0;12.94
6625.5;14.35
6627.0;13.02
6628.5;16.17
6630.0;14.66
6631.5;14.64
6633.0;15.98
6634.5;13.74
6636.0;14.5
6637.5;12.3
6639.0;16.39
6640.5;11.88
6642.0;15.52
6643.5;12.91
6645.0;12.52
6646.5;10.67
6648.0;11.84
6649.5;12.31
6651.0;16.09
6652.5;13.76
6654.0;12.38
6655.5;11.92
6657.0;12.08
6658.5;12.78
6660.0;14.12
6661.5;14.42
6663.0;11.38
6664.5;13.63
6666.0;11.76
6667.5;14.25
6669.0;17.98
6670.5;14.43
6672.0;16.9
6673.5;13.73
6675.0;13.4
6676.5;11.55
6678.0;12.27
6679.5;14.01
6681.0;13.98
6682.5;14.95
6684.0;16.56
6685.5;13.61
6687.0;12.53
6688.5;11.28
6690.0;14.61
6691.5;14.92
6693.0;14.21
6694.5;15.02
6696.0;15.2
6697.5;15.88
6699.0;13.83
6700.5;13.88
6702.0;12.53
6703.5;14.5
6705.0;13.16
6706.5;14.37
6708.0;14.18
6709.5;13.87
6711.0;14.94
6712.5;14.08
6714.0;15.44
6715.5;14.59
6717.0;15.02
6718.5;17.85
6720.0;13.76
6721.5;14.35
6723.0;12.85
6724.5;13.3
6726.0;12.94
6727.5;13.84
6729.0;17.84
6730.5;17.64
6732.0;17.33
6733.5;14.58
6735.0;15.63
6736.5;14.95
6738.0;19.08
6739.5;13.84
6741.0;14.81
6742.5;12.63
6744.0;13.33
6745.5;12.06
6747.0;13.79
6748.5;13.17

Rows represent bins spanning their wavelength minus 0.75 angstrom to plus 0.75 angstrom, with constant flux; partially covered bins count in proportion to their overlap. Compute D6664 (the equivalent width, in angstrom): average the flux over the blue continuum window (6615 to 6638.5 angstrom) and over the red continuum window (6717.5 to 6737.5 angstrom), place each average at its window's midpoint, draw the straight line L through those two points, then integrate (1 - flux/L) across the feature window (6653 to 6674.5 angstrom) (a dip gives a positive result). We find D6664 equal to 1.1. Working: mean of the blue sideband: 14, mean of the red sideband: 15.2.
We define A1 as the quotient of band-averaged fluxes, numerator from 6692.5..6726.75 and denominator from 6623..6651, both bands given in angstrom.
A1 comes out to 1.04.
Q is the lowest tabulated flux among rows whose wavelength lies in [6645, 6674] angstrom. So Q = 10.67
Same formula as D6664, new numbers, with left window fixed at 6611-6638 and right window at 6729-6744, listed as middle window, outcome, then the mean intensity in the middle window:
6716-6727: 0.77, 14.3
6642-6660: 1.77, 12.8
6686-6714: 1.75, 14.1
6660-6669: 0.54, 13.6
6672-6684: 0.69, 13.8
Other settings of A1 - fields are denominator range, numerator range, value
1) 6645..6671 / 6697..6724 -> 1.08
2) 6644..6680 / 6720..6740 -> 1.14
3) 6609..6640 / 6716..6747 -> 1.07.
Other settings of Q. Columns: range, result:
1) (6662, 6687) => 11.38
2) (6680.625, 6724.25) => 11.28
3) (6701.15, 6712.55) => 12.53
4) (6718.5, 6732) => 12.85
